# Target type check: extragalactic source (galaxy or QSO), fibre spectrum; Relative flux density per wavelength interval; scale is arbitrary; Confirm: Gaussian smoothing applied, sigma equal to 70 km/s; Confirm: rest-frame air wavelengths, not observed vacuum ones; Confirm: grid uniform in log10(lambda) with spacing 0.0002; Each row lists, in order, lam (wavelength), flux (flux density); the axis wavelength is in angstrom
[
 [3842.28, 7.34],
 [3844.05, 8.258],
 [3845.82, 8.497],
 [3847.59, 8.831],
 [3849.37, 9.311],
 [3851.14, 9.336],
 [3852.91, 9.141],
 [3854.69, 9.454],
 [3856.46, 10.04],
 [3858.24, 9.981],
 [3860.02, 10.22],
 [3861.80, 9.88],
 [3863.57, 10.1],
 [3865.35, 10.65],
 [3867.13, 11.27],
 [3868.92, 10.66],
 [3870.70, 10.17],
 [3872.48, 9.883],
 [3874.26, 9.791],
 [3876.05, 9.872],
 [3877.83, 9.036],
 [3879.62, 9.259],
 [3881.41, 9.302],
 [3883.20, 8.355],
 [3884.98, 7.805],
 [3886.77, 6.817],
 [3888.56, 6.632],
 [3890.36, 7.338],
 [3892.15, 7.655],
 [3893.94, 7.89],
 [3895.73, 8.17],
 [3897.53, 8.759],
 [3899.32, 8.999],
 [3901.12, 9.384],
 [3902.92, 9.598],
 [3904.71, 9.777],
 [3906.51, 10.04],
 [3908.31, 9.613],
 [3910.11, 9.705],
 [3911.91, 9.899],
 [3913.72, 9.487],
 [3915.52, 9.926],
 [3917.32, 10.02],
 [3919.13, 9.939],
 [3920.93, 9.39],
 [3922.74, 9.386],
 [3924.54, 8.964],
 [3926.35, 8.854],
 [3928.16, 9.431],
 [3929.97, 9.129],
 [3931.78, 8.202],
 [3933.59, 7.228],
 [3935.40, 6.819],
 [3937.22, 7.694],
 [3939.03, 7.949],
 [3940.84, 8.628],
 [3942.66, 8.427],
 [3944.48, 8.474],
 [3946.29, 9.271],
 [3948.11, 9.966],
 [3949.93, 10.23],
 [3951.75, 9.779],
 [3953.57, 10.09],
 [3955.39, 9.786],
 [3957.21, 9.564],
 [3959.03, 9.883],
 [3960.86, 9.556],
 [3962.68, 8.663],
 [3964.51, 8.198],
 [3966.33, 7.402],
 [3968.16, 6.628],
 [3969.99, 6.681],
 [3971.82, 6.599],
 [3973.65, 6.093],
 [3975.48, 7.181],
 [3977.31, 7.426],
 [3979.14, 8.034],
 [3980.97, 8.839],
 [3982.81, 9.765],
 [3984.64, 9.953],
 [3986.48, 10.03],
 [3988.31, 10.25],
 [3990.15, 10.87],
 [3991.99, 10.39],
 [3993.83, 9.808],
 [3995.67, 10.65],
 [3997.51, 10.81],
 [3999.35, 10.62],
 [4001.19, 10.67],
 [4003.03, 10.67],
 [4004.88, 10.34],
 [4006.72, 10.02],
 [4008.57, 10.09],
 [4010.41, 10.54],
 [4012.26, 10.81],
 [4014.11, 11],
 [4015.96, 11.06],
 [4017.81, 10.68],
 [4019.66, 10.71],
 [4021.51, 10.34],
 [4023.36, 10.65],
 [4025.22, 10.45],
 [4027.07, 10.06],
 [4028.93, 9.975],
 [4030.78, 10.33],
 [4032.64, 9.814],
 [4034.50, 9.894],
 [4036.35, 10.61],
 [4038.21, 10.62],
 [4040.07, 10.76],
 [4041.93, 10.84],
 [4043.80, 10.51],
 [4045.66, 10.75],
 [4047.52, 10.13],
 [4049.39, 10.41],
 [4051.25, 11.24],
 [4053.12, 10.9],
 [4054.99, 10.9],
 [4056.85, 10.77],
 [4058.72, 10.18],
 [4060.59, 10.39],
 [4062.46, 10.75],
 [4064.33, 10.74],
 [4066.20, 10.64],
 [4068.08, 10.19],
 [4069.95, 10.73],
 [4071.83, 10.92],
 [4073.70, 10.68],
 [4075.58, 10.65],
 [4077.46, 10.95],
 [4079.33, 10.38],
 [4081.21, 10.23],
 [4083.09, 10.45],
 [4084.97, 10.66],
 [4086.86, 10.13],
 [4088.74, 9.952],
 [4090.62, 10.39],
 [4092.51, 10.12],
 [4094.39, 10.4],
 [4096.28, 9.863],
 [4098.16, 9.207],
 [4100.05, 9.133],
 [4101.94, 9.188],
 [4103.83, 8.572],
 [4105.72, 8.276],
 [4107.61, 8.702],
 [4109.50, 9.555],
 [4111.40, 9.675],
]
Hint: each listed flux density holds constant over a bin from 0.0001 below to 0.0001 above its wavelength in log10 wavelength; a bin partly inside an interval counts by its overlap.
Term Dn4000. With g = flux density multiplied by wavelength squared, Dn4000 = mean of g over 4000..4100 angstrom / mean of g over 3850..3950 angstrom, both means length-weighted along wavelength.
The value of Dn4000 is 1.24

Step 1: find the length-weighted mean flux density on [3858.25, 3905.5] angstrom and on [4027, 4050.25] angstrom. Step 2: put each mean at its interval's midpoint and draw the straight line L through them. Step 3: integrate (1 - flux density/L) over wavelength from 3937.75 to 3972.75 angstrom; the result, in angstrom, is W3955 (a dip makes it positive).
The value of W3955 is 3.60 angstrom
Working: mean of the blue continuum 9.14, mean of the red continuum 10.4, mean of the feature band 8.71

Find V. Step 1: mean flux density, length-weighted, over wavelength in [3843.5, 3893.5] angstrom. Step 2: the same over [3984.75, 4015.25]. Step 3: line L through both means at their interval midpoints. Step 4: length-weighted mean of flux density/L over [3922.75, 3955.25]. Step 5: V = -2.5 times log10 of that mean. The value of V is 0.12 mag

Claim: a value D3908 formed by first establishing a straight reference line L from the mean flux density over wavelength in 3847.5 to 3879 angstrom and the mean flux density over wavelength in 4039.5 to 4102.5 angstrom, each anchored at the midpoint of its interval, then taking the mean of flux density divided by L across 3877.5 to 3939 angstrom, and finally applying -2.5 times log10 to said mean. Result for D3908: 0.14 mag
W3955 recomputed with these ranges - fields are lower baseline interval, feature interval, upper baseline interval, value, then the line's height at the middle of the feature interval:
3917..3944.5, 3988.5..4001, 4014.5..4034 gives -0.8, 9.85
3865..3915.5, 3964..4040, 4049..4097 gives 2.5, 9.99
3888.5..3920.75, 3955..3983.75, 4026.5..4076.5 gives 4.8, 9.74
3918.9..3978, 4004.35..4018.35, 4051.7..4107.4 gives -1.9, 9.33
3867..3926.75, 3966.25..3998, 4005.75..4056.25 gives 4.0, 10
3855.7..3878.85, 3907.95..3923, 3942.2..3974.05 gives -0.6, 9.35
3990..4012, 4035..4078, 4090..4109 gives -3.5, 9.84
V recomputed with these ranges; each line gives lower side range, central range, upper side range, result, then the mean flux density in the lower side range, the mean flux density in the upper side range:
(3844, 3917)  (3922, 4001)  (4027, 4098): 0.10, 9.26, 10.5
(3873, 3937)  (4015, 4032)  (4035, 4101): -0.05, 8.86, 10.5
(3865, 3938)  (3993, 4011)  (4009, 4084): -0.04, 9.03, 10.6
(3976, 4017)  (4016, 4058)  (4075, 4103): -0.05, 10.1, 10.1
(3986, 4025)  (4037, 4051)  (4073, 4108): -0.04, 10.5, 9.9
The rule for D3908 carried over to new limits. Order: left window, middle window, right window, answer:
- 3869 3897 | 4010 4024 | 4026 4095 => -0.07 mag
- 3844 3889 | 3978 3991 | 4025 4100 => 0.04 mag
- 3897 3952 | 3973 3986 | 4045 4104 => 0.16 mag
